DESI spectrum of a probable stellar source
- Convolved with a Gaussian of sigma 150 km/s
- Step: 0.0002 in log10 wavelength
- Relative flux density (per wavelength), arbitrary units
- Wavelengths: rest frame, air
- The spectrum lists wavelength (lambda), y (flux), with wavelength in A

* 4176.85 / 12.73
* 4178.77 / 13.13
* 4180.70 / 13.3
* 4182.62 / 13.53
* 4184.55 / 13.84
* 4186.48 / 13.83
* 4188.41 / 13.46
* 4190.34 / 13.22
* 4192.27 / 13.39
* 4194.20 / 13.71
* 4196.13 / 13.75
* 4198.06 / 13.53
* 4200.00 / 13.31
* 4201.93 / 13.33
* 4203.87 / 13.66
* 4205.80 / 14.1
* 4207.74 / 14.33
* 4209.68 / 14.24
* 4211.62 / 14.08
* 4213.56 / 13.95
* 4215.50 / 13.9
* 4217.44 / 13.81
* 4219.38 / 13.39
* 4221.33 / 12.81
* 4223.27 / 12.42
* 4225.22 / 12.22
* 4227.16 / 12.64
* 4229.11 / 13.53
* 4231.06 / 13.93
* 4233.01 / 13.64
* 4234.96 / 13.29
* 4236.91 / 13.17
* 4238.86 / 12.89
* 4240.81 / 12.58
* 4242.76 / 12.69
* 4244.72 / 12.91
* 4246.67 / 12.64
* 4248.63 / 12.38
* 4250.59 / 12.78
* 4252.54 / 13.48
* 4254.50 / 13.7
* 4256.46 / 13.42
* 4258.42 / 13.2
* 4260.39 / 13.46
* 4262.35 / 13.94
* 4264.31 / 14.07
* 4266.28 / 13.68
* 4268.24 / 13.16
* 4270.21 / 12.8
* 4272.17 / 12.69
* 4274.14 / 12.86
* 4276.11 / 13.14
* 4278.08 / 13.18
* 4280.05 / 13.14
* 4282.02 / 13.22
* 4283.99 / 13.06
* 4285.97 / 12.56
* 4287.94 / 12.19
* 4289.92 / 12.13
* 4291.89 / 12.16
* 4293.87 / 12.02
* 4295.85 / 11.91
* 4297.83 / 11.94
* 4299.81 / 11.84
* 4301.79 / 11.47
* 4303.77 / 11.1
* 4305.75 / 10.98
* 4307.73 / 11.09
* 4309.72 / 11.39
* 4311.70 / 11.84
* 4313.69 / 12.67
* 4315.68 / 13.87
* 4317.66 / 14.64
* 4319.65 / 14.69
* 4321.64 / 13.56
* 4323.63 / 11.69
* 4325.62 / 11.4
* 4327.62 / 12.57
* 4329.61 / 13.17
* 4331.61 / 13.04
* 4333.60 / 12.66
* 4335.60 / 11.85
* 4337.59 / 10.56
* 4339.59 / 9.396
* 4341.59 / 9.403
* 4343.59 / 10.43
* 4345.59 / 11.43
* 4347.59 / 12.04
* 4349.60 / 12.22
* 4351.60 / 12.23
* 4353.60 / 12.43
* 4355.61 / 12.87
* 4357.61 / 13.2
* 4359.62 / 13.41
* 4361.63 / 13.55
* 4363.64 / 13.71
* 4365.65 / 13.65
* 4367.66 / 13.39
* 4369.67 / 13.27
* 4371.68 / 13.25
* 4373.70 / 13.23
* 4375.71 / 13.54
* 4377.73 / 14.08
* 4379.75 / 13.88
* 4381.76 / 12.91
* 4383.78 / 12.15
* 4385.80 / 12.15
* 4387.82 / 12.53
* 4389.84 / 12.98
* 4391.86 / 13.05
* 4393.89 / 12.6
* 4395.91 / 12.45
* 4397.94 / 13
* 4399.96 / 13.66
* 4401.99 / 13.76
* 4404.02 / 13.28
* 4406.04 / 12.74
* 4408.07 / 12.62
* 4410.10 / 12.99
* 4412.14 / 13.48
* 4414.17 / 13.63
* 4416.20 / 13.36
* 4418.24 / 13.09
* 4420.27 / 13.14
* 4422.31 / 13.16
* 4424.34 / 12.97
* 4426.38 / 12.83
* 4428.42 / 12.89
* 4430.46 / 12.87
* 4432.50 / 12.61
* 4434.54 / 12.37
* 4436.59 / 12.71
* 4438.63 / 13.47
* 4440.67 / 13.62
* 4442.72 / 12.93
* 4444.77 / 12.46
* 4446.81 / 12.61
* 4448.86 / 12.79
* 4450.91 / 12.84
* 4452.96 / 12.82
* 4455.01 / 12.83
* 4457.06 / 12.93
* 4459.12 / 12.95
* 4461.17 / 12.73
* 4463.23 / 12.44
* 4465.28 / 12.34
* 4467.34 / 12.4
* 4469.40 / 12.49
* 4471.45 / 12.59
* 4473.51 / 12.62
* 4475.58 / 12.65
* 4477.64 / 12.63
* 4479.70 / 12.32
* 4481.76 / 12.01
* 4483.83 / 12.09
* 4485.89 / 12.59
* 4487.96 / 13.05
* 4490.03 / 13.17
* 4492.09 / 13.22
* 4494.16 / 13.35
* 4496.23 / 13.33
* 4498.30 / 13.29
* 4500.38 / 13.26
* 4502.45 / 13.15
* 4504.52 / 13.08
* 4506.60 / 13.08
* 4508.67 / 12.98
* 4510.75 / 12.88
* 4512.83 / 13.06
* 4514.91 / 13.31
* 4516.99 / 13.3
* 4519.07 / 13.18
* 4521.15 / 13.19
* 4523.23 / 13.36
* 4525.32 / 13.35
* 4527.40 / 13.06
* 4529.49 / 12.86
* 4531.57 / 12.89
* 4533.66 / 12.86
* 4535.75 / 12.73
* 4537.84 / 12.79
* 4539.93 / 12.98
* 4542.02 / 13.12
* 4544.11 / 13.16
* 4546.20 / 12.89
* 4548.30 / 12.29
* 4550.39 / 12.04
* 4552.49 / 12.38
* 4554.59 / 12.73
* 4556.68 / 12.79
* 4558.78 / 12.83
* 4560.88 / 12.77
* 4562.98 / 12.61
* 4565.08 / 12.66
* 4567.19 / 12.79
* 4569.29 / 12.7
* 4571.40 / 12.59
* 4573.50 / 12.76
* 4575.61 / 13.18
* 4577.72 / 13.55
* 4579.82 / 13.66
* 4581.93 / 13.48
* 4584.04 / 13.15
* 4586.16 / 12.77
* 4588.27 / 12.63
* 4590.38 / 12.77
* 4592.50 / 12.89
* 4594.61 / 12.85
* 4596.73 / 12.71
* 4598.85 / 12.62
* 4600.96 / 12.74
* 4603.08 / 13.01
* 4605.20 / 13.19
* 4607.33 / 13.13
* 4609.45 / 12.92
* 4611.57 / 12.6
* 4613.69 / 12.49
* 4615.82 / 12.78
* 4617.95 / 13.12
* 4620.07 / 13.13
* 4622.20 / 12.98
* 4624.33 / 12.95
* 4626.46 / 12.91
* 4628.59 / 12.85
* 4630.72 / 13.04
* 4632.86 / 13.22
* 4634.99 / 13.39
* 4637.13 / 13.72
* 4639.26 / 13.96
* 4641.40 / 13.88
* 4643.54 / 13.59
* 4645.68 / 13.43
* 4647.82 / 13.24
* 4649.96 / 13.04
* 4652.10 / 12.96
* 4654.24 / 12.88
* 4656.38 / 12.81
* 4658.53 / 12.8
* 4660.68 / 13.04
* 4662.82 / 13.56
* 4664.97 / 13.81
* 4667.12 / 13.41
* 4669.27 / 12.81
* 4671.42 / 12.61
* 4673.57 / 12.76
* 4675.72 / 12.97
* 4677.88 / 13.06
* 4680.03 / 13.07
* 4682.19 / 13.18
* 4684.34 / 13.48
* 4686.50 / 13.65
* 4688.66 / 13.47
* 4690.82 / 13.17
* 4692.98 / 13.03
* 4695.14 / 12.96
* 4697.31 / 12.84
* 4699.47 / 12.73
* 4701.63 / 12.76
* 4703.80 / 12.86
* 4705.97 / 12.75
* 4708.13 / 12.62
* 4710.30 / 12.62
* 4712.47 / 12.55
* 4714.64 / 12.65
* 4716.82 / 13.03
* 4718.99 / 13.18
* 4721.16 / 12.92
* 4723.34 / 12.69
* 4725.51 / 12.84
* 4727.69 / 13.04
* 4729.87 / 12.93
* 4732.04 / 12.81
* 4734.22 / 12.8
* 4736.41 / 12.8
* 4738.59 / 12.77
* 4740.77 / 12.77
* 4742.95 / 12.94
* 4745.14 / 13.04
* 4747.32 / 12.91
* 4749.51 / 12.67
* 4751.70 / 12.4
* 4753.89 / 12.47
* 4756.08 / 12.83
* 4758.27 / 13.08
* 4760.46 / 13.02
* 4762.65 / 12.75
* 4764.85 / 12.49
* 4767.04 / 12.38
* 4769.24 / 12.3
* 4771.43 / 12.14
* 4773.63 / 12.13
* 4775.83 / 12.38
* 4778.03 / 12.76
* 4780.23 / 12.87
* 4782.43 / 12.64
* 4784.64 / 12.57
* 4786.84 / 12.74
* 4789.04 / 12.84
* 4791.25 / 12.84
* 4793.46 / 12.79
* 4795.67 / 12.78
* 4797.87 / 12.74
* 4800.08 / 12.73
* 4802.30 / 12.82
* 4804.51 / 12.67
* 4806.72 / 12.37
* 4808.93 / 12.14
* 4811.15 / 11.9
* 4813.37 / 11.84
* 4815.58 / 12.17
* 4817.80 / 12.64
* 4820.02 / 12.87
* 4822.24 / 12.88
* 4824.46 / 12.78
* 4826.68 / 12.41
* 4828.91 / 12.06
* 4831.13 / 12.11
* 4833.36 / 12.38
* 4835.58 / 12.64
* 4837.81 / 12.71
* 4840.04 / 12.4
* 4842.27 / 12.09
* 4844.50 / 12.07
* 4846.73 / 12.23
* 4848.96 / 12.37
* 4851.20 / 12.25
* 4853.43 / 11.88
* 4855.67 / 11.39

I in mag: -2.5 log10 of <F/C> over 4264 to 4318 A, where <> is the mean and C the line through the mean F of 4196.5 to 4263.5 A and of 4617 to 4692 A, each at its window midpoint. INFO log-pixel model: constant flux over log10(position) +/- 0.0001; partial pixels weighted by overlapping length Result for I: 0.07 mag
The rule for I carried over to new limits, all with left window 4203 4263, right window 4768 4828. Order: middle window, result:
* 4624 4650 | -0.05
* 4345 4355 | 0.09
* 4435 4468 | 0.02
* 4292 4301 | 0.11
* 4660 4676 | -0.03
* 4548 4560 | 0.03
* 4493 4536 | -0.02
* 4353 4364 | 0.00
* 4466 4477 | 0.04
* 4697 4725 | -0.01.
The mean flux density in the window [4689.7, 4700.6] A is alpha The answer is 13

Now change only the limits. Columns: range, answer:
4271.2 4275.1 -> 12.8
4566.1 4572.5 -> 12.7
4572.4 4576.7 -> 13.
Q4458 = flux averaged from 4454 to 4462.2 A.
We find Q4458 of 12.9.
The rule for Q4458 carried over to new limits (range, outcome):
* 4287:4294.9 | 12.1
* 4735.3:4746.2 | 12.9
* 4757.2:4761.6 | 13.1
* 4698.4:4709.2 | 12.7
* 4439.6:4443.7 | 13.3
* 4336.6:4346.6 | 10.2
